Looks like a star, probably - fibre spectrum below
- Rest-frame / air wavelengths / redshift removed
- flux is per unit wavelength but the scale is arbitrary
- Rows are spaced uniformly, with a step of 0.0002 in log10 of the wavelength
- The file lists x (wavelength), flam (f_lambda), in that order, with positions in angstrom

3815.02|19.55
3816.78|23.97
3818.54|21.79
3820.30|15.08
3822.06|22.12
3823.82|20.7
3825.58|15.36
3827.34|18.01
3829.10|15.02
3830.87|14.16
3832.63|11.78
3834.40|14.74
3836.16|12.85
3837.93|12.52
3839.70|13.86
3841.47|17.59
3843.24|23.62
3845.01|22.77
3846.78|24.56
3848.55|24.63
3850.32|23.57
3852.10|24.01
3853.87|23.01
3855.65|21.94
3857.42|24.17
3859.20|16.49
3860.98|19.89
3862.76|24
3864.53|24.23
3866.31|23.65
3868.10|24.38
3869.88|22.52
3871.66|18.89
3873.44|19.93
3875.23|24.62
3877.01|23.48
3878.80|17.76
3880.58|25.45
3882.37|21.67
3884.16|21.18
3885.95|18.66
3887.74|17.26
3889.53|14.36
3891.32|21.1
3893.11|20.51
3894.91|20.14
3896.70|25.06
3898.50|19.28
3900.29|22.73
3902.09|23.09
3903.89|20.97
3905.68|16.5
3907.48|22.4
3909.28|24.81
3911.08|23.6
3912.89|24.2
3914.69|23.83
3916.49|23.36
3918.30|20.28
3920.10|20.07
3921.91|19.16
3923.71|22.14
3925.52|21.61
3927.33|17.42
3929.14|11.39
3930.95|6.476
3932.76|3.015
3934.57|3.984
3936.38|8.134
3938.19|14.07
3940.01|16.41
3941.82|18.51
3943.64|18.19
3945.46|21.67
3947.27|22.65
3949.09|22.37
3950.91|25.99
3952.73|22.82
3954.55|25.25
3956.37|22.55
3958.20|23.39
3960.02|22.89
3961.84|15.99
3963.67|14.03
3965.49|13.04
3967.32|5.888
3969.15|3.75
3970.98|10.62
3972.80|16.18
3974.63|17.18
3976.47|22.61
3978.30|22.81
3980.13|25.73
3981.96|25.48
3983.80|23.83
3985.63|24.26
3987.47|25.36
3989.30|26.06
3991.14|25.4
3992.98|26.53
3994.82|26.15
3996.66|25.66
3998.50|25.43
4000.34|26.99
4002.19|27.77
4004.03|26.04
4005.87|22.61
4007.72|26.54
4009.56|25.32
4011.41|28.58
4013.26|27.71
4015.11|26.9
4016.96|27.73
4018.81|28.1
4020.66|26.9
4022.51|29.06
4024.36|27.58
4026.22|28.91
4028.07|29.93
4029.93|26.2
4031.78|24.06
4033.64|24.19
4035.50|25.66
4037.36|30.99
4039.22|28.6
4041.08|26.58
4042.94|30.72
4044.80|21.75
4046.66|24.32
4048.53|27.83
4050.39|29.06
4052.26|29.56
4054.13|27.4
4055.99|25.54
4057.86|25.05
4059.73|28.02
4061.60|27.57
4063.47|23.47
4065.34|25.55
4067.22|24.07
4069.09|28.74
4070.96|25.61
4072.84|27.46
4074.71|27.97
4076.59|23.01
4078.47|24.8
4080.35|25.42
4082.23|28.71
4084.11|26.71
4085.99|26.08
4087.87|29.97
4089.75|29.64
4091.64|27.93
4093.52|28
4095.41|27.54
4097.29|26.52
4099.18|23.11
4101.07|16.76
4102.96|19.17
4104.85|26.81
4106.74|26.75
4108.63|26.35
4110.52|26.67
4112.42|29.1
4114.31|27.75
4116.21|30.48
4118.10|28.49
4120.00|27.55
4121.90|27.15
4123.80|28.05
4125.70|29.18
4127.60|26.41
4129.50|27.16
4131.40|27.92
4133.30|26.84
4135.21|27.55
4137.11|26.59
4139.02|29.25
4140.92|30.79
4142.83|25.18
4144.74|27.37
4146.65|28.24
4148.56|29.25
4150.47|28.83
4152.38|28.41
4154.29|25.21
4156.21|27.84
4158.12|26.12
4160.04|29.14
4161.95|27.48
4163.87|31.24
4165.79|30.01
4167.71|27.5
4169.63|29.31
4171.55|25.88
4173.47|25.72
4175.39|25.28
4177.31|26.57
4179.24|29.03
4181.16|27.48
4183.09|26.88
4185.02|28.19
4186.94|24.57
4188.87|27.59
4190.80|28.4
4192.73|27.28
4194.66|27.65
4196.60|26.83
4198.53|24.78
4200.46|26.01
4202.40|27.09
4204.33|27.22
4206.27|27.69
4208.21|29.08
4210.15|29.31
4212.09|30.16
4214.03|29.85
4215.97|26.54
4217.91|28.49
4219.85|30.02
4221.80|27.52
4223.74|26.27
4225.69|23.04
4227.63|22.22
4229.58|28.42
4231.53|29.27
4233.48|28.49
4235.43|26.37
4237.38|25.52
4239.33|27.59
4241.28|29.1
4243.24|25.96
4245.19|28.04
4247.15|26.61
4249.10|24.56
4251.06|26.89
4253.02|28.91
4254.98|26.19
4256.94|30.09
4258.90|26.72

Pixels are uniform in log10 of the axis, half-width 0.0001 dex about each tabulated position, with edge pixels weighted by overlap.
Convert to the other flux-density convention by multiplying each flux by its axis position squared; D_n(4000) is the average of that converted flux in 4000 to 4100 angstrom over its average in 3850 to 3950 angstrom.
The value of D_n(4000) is 1.5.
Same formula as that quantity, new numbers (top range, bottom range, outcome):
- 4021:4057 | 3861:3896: 1.39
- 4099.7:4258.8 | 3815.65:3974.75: 1.65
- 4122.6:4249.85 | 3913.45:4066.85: 1.33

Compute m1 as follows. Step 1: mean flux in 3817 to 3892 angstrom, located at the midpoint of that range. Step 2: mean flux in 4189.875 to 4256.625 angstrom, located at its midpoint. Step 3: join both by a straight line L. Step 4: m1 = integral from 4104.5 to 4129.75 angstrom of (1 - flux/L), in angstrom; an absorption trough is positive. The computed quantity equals -2.6 angstrom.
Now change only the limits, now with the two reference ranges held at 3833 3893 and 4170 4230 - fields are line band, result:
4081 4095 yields -1.7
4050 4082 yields -2.4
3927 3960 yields 7.7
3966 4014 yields 1.1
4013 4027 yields -2.5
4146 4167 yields -1.6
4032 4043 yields -1.5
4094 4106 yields 0.8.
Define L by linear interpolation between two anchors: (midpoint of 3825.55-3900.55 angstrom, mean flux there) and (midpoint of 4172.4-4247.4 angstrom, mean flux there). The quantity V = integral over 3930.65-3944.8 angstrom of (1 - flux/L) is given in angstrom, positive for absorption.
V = 6.7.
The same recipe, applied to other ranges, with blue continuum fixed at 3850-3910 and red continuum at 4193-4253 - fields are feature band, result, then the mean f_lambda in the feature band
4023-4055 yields -4.14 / 27.3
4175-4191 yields -0.33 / 27.1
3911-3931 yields 2.09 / 19.8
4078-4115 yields -1.59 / 26.2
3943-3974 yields 6.42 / 18.1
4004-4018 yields -1.64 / 26.5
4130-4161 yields -2.19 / 27.8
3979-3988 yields -0.63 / 24.9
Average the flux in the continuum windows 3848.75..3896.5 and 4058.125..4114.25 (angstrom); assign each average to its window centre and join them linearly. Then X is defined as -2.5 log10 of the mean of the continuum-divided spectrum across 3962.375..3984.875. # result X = 0.37 mag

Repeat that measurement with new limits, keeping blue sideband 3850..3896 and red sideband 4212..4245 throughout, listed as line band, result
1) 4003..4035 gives -0.129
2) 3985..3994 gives -0.099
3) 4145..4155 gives -0.082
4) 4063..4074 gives -0.057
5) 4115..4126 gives -0.117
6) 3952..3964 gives 0.074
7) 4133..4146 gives -0.077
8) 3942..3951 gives 0.054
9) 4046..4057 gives -0.125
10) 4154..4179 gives -0.053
